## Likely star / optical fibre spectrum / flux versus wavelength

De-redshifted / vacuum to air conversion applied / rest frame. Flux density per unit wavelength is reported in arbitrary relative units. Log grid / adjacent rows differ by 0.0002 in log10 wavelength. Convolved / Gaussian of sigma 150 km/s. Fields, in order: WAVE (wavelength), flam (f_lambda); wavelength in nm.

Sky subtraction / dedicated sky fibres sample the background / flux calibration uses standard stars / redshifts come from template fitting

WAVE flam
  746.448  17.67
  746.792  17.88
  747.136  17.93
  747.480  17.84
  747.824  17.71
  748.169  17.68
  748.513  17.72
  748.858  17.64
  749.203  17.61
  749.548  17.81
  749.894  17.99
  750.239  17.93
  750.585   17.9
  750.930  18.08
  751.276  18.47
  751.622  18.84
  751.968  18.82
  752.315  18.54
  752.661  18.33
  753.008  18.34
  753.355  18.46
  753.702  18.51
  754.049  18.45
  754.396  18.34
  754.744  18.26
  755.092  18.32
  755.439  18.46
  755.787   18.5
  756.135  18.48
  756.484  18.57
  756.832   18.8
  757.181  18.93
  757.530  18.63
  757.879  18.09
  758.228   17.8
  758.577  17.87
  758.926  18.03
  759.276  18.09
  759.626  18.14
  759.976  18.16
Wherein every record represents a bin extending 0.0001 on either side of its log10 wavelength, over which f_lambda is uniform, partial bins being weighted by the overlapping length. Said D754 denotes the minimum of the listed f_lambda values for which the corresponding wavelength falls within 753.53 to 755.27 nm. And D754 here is 18.26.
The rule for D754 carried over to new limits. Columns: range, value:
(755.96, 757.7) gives 18.48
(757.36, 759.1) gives 17.8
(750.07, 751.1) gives 17.9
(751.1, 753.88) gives 18.33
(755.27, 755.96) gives 18.46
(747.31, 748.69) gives 17.68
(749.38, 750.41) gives 17.81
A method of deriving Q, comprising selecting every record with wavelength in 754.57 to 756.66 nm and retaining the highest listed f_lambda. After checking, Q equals 18.57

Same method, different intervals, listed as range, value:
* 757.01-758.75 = 18.93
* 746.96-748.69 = 17.93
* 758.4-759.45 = 18.09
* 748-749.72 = 17.81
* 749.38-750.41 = 17.99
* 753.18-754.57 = 18.51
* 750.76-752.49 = 18.84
